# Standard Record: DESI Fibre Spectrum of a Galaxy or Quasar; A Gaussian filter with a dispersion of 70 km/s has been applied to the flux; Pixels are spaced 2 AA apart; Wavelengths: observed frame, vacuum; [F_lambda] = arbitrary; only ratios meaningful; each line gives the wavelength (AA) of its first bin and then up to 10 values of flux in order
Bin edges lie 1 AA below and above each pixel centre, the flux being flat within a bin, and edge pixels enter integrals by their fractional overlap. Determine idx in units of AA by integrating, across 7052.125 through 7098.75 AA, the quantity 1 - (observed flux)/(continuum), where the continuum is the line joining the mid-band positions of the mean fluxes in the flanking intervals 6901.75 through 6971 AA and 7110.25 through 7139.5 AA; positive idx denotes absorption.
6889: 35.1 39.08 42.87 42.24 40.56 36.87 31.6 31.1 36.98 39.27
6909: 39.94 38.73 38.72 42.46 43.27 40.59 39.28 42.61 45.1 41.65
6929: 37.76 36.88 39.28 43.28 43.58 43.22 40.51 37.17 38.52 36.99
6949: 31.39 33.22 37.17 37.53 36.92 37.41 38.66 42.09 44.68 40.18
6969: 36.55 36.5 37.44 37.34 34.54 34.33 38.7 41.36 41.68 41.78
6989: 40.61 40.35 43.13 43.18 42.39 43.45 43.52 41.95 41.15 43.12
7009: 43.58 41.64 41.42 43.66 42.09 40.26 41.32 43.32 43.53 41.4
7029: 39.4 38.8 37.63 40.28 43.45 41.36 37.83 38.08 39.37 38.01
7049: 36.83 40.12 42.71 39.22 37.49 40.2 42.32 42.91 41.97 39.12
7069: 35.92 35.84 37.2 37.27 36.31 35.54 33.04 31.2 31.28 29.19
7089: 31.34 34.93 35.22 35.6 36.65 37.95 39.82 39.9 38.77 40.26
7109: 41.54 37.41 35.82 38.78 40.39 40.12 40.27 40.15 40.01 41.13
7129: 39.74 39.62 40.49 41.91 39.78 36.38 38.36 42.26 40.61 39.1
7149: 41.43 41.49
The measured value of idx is 3.3 AA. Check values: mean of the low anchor 39.1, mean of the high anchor 39.5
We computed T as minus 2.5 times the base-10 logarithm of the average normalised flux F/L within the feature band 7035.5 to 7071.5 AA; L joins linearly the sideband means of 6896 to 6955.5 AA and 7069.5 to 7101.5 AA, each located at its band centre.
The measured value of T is -0.116 mag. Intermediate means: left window 38.9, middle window 39.7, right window 34.8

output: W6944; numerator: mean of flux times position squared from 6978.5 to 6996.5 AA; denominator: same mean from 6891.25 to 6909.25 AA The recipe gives 1.1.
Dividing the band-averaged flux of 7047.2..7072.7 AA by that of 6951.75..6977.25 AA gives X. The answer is 1.03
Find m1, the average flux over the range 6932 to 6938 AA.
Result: 42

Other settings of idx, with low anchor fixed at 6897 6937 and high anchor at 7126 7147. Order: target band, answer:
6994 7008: -1.1 AA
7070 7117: 4.3 AA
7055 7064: -0.2 AA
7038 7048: 0.2 AA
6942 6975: 1.5 AA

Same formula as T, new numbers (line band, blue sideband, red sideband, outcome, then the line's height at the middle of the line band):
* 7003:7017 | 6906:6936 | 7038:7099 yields -0.10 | 38.5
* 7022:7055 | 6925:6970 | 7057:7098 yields -0.09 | 37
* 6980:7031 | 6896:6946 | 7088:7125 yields -0.08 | 38.9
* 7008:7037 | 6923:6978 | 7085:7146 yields -0.08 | 38.6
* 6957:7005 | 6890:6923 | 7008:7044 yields 0.01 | 40.3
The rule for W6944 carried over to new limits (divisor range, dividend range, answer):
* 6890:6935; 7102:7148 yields 1.07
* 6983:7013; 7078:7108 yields 0.86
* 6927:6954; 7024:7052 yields 1.06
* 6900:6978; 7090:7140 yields 1.06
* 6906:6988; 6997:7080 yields 1.05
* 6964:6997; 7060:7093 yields 0.93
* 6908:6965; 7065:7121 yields 0.97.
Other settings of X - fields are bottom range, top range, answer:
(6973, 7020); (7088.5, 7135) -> 0.94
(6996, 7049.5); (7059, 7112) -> 0.90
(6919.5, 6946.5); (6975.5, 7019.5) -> 1.02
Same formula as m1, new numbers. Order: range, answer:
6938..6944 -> 40.3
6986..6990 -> 41.2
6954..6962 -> 37.6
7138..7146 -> 39.4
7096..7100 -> 37.3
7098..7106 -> 39.1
